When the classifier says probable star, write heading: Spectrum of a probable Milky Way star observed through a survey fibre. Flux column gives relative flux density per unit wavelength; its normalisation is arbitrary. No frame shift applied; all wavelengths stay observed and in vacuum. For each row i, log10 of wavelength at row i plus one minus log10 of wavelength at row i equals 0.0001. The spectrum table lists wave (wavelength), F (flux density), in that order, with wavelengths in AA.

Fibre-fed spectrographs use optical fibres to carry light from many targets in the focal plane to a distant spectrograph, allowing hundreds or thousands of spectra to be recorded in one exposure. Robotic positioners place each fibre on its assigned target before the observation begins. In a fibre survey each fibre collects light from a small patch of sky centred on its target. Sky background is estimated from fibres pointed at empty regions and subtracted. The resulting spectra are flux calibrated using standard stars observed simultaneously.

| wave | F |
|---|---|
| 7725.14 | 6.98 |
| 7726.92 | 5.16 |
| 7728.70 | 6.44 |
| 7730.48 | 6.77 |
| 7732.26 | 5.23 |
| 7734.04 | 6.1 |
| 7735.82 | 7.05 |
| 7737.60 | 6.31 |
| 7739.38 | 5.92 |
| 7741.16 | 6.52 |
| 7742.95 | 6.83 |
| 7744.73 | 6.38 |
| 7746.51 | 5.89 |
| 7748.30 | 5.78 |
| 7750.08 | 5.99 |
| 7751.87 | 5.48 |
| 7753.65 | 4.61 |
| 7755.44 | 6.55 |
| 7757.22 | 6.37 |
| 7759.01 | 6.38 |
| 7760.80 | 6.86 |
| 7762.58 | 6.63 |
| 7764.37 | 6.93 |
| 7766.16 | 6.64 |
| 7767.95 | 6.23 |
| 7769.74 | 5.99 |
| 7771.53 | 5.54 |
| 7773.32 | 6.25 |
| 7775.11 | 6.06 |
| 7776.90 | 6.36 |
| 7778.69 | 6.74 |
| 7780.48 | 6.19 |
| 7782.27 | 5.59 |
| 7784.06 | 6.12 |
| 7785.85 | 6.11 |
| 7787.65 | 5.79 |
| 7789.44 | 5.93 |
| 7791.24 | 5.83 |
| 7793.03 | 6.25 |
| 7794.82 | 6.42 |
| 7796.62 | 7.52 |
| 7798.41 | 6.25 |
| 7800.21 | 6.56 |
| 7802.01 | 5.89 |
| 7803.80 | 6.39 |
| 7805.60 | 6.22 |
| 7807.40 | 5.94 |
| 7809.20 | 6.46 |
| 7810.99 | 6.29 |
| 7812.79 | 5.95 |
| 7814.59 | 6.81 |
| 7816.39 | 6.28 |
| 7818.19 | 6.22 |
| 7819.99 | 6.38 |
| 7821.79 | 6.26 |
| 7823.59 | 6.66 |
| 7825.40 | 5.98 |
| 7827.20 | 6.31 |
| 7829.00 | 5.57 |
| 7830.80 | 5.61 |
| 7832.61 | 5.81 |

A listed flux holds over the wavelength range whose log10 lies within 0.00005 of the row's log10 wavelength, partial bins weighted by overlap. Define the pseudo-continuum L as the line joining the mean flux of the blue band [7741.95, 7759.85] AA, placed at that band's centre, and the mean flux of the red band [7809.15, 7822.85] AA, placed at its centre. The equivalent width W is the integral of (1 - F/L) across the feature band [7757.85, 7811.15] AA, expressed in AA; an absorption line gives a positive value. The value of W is -0.8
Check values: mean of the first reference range 6.03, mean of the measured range 6.28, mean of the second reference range 6.33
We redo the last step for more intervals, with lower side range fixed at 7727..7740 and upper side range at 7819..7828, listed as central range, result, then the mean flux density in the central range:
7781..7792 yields 0.6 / 5.9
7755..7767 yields -0.8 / 6.63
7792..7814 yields -0.2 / 6.35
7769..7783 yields 0.4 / 6.1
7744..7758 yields 0.8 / 5.87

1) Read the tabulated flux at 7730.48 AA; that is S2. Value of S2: 6.77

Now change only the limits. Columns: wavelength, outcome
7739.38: 5.92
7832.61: 5.81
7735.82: 7.05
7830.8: 5.61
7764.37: 6.93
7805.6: 6.22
